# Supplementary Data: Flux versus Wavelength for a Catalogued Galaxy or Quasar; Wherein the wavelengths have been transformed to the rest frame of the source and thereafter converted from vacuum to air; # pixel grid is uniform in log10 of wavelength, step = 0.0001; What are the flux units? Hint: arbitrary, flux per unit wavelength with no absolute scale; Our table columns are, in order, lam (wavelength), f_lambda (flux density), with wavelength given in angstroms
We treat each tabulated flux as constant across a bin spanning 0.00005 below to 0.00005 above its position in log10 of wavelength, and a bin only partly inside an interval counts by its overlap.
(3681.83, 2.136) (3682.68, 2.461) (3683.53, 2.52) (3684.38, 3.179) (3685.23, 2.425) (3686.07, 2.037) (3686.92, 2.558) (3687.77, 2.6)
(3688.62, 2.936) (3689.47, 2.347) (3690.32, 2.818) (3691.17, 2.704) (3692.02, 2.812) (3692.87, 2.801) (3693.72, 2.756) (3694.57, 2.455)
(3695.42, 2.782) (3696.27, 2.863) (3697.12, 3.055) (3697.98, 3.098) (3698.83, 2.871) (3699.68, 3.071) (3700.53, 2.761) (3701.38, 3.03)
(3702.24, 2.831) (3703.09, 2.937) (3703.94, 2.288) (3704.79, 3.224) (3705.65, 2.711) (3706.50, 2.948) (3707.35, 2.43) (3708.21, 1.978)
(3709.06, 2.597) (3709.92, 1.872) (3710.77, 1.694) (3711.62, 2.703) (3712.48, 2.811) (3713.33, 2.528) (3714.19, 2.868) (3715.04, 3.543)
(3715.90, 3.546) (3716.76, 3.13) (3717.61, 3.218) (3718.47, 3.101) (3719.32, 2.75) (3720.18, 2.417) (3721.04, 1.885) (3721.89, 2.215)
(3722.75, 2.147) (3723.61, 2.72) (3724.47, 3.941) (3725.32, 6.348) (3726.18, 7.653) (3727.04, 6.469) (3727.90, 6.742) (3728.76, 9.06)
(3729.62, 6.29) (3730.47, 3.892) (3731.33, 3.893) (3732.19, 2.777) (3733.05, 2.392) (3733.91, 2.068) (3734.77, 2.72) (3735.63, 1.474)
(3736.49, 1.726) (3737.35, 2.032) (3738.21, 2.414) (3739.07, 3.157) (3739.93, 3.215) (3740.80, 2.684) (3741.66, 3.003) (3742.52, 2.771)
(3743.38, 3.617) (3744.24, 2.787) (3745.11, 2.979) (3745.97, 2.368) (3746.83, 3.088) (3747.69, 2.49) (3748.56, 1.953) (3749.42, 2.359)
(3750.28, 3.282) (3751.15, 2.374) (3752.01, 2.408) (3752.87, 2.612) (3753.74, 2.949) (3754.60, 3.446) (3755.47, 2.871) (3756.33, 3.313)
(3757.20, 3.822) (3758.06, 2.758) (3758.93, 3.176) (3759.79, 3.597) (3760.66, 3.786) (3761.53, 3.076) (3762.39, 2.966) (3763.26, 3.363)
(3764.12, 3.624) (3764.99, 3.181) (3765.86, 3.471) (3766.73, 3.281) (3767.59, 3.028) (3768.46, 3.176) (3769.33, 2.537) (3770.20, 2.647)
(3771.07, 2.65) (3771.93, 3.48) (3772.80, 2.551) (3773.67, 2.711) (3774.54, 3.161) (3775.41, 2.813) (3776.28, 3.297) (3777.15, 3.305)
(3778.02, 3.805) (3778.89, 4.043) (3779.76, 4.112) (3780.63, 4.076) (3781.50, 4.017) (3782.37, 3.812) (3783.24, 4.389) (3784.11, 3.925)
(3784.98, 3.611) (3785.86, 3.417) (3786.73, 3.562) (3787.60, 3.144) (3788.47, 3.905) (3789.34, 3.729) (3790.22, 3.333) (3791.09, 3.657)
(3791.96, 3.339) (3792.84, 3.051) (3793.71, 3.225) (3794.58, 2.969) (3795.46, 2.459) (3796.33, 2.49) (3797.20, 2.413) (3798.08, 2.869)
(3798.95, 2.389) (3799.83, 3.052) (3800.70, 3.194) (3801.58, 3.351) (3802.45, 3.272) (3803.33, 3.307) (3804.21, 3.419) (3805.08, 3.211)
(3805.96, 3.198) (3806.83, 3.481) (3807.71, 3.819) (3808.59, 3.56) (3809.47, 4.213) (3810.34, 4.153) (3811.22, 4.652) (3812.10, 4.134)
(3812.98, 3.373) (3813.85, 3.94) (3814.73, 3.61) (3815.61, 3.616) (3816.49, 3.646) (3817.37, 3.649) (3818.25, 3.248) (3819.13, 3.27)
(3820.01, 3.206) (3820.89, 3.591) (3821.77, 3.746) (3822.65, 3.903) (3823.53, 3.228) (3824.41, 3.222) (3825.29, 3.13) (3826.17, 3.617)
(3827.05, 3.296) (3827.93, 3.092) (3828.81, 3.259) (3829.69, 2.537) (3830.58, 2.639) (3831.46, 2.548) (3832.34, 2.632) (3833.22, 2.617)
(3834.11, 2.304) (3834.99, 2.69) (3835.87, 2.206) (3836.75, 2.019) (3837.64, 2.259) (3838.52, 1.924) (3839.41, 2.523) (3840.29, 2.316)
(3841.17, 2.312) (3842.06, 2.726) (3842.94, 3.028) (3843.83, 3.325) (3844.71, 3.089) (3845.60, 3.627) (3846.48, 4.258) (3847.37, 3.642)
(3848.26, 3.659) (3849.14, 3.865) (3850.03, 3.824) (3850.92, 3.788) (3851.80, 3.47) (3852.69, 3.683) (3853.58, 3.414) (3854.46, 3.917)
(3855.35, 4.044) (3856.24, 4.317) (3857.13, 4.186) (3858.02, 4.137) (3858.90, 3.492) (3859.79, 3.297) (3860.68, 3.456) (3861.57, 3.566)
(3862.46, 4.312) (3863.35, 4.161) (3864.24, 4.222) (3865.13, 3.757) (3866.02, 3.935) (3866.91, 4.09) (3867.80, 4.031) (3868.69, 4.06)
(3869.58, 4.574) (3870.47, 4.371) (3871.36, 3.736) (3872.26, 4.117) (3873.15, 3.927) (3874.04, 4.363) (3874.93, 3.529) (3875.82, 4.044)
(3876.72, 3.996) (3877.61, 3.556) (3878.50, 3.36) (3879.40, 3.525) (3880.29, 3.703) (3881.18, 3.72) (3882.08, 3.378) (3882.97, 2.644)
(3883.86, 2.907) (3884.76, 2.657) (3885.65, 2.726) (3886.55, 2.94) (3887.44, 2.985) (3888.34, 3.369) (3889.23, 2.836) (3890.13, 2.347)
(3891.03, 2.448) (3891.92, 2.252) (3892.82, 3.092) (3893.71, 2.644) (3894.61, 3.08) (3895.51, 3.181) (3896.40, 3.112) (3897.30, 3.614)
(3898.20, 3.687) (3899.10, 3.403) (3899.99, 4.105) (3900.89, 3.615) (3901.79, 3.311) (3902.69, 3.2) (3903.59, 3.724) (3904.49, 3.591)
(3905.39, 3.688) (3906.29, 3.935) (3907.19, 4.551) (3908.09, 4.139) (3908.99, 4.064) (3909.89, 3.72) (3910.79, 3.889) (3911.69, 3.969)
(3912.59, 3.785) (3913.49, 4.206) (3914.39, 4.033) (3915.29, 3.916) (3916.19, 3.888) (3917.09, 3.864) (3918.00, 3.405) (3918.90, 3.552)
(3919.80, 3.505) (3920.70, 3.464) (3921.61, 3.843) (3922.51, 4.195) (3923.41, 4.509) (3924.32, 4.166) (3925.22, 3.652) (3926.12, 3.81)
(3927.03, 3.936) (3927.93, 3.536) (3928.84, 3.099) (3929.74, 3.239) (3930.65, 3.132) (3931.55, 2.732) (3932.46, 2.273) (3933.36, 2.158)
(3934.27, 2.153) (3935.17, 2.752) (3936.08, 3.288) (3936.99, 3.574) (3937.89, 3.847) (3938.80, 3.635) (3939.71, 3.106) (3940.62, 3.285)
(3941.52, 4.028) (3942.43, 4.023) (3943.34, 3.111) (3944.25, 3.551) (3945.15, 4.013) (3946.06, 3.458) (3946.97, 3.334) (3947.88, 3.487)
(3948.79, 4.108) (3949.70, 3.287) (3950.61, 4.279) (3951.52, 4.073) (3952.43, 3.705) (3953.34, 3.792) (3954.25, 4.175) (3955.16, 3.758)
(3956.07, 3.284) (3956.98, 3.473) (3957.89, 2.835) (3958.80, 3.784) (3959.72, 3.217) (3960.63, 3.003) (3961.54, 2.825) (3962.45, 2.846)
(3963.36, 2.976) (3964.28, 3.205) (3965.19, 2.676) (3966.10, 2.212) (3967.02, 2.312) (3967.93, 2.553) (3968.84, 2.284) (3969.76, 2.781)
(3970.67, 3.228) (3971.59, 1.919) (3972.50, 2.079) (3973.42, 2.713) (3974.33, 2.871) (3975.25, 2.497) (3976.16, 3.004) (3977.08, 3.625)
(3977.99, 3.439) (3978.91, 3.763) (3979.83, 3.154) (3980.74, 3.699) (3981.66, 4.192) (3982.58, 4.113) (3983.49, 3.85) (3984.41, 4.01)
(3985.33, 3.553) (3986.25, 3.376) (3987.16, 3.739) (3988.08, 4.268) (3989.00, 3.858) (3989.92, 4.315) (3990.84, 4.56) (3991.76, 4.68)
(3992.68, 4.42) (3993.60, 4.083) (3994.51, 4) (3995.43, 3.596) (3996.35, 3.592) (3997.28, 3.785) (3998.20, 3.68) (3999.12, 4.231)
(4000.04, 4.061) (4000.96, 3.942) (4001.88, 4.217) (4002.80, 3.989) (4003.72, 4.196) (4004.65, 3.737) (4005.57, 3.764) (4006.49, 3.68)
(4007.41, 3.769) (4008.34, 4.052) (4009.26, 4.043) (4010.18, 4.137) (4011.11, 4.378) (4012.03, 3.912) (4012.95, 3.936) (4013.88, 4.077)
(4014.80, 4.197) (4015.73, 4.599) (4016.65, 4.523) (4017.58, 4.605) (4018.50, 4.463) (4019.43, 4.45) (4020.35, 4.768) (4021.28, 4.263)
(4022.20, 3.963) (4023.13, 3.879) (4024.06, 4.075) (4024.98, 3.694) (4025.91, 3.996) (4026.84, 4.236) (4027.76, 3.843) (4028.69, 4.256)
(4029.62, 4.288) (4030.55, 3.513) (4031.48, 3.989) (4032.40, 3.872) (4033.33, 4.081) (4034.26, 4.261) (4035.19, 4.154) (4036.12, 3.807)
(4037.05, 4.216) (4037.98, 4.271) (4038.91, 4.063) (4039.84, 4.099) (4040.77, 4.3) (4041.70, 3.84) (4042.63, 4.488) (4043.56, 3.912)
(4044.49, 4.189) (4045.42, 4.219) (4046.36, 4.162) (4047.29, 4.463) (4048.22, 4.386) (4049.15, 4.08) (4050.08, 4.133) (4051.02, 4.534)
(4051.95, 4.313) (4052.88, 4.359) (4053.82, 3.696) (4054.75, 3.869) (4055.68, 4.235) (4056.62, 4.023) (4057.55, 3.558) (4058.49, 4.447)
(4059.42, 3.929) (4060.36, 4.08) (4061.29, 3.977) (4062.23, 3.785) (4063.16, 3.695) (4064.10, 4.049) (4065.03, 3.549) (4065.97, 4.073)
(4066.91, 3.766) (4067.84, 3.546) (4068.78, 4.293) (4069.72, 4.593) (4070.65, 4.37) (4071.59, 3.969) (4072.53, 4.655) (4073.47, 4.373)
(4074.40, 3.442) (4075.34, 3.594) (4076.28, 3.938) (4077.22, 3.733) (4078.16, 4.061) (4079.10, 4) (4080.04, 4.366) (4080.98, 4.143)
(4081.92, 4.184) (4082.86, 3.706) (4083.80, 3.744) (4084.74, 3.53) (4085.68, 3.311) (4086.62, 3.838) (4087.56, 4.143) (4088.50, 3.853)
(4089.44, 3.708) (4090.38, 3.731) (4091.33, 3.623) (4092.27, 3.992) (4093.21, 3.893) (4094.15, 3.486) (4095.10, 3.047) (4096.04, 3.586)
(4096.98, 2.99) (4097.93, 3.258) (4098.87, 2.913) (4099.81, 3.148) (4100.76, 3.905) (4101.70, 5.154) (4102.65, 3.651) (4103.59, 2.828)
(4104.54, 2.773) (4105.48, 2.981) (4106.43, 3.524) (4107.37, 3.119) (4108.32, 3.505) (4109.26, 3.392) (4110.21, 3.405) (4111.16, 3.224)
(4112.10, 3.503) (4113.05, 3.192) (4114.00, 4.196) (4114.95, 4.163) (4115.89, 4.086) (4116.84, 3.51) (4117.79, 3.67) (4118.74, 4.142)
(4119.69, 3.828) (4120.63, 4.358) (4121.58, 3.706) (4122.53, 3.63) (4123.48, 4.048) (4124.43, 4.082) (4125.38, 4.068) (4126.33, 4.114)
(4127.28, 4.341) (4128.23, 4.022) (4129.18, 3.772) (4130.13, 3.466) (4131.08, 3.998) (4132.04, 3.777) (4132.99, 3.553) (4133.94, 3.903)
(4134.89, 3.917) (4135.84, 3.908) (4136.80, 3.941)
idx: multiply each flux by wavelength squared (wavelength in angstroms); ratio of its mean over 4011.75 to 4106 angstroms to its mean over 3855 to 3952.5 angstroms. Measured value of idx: 1.20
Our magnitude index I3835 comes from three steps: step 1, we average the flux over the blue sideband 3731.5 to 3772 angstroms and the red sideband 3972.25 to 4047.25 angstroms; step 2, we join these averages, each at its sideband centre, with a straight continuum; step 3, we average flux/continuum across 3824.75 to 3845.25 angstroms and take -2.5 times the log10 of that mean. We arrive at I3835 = 0.190 mag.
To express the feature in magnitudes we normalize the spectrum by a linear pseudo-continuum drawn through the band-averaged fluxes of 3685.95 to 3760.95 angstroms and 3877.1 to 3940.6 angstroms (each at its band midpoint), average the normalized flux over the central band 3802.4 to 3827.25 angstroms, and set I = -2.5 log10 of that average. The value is -0.11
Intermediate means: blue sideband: 3.07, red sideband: 3.41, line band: 3.58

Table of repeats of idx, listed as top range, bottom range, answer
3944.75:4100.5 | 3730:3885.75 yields 1.29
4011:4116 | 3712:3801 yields 1.40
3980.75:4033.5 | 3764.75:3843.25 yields 1.40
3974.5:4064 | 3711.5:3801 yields 1.41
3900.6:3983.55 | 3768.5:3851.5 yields 1.12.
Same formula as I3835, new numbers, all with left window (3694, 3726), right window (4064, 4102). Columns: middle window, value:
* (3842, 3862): -0.132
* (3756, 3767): -0.111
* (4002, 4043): -0.121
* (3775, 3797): -0.137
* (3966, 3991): 0.089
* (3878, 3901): 0.073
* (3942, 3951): -0.054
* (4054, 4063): -0.058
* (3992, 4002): -0.104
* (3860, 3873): -0.218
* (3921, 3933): -0.032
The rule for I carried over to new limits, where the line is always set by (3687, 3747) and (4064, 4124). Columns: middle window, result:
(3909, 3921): -0.11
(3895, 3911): -0.08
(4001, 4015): -0.11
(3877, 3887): 0.06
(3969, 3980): 0.22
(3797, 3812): -0.05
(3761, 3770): 0.01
